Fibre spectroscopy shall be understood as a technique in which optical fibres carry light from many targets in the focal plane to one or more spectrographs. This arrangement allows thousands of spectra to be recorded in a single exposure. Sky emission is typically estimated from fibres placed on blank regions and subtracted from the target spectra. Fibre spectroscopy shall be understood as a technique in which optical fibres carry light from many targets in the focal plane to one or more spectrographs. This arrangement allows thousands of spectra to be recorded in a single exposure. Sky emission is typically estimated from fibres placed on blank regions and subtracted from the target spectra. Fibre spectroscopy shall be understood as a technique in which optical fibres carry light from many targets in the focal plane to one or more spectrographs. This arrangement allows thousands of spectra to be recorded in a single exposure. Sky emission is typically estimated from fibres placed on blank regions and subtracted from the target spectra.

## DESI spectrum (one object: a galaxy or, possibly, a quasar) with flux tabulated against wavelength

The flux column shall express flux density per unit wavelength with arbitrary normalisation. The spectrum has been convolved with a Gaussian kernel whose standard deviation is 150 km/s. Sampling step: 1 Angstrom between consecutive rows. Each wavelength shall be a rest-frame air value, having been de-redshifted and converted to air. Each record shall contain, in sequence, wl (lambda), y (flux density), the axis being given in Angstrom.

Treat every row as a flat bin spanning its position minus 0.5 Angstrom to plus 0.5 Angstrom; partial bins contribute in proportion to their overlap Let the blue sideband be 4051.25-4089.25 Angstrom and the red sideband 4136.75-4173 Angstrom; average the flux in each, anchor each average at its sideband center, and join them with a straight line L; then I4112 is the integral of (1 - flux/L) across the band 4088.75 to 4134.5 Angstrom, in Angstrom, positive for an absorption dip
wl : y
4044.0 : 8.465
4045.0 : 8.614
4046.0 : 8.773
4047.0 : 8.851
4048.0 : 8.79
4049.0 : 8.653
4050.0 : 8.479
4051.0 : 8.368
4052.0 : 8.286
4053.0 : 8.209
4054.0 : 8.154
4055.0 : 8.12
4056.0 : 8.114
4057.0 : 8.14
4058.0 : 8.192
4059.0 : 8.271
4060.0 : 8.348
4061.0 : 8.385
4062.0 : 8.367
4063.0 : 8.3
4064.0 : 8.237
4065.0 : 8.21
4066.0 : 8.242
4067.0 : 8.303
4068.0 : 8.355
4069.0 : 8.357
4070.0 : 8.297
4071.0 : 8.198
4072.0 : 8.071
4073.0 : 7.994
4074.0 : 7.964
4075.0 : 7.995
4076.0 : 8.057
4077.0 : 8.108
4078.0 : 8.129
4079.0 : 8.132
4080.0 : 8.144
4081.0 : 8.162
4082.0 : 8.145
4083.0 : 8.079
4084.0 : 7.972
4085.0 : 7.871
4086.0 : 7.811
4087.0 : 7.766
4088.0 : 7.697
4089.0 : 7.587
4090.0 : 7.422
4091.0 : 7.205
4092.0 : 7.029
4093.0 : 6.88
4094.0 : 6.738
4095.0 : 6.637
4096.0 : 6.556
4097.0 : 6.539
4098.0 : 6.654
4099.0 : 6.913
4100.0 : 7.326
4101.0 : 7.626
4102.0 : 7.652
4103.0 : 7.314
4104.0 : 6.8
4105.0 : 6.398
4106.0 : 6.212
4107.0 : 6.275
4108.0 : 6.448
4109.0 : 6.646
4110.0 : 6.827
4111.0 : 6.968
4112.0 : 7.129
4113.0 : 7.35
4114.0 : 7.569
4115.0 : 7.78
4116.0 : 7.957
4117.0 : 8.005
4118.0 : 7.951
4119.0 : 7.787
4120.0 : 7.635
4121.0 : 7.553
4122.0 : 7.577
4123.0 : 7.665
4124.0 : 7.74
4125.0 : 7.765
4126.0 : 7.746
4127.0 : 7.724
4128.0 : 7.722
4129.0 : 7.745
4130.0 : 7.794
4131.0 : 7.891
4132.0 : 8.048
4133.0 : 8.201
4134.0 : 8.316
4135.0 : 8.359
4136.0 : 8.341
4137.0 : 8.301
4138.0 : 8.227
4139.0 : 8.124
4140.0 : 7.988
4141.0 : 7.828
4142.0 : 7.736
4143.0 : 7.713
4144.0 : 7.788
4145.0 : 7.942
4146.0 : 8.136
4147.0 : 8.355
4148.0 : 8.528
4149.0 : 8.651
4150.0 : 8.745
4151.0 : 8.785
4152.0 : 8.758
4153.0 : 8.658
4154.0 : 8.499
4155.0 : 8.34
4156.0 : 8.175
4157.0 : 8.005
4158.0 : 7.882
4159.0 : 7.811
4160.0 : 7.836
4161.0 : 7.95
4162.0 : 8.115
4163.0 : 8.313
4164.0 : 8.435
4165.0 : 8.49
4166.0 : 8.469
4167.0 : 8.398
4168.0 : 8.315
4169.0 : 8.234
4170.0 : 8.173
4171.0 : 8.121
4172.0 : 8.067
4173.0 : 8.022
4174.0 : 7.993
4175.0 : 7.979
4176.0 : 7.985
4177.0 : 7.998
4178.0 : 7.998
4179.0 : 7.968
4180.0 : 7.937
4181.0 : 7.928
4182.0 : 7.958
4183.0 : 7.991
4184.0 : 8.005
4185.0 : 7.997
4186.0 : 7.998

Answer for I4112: 4.7 Angstrom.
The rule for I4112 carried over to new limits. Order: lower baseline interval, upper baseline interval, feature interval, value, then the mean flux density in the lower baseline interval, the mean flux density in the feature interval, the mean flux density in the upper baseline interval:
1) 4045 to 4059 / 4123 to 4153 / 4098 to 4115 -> 2.5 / 8.4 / 6.98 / 8.11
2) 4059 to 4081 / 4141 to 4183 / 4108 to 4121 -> 1.2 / 8.2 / 7.43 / 8.17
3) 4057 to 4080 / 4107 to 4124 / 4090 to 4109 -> 2.0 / 8.2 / 6.85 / 7.4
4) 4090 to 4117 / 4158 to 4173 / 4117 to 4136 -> -1.1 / 7.01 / 7.86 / 8.18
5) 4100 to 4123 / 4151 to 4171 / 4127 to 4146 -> -0.6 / 7.26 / 8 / 8.27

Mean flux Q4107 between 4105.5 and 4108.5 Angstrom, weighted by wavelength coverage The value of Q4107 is 6.31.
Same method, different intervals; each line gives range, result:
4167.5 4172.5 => 8.18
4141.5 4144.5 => 7.75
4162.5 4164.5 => 8.37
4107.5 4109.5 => 6.55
